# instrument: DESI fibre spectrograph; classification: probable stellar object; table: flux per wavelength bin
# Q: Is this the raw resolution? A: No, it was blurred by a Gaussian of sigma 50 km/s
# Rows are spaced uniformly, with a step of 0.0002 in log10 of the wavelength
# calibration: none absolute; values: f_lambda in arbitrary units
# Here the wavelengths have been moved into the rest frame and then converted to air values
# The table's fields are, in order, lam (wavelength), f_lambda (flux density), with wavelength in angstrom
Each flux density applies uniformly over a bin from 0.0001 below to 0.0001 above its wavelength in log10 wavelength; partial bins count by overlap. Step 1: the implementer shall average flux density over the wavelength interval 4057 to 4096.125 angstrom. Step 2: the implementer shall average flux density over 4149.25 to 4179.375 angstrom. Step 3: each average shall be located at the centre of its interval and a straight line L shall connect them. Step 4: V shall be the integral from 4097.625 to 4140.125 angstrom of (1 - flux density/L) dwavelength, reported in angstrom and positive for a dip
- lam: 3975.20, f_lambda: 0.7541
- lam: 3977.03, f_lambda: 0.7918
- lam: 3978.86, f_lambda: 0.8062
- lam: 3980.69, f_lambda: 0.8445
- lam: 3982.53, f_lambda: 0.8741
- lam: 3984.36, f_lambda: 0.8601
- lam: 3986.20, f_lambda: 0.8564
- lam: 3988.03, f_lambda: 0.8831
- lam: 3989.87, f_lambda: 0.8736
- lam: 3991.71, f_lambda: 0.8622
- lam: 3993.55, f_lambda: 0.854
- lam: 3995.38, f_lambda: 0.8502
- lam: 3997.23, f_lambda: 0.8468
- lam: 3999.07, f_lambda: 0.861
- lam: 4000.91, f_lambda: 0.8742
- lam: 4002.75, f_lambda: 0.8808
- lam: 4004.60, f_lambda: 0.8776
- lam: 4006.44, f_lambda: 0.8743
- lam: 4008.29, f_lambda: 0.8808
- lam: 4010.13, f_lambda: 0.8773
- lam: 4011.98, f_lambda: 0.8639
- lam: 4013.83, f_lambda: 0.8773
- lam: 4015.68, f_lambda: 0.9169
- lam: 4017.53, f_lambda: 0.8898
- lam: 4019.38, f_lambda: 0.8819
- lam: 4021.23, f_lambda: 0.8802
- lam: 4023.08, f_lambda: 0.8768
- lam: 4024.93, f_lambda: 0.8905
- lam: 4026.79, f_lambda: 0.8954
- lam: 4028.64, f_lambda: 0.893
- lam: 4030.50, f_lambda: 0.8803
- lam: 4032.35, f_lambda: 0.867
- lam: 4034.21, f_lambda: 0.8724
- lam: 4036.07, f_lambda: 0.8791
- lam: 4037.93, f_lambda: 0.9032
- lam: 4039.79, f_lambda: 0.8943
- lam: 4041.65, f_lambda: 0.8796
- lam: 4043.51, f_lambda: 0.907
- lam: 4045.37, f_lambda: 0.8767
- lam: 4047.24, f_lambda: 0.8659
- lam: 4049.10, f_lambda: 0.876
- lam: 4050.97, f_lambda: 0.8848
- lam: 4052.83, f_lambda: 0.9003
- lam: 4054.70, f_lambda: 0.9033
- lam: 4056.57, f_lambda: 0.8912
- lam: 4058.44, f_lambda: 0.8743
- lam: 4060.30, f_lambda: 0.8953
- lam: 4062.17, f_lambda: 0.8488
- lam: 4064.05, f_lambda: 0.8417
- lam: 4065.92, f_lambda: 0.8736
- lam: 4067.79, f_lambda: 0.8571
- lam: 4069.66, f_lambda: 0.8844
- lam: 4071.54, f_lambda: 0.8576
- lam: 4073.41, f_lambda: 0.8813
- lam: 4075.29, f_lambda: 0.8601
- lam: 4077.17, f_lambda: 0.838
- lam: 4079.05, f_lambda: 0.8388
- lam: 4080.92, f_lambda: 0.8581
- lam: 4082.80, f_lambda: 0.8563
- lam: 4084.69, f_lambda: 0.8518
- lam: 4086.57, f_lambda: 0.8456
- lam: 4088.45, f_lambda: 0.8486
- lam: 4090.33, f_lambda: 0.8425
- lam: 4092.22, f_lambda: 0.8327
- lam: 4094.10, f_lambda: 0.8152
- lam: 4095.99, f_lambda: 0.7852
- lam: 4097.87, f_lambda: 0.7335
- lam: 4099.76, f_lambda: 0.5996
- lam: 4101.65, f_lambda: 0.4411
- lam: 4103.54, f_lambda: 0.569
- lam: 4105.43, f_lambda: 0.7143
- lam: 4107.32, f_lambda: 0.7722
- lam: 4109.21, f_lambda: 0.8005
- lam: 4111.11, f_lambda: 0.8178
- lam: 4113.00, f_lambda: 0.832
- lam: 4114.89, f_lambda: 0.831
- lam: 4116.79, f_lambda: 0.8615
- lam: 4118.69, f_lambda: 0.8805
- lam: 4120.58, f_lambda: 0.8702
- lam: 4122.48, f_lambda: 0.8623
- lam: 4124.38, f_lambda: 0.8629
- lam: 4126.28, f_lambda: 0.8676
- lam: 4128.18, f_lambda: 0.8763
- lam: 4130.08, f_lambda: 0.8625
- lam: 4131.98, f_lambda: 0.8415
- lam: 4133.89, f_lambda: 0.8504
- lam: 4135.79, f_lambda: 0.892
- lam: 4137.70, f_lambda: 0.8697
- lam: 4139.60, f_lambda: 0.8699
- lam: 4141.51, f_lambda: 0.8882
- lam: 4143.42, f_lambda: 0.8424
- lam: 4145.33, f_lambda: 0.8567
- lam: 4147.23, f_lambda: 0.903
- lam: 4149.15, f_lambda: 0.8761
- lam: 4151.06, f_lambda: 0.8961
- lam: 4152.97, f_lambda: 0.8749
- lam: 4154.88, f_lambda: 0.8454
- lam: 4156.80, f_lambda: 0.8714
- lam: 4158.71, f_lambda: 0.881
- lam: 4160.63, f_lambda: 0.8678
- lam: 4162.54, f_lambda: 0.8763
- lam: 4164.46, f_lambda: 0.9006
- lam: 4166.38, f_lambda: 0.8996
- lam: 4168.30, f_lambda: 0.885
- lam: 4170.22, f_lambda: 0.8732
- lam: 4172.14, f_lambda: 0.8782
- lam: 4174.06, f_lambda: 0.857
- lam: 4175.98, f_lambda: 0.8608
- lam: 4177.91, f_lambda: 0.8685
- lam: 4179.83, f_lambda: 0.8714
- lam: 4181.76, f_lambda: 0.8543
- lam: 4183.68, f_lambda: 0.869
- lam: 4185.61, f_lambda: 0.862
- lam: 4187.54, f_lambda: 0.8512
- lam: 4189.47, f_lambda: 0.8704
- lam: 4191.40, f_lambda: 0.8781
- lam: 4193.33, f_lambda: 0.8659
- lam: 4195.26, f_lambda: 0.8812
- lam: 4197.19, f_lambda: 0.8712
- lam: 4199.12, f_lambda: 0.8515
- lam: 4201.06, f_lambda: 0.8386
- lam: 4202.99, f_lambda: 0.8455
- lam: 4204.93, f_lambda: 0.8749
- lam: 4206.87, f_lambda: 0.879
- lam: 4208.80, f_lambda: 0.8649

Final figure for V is 3.2 angstrom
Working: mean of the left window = 0.854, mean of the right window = 0.876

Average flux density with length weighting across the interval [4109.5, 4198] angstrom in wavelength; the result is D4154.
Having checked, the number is 0.867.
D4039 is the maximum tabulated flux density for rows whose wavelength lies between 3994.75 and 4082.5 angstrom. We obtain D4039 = 0.9169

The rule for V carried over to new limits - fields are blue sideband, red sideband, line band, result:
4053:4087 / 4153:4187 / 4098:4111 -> 3.0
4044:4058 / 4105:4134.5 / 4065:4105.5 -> 3.2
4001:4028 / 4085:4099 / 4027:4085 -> -1.9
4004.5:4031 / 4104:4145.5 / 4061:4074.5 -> 0.0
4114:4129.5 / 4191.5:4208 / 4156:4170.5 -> -0.3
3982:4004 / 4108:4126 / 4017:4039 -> -0.6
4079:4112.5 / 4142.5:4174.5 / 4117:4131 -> -0.9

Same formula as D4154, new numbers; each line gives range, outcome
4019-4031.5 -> 0.886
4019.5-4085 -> 0.876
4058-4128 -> 0.816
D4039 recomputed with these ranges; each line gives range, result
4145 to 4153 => 0.903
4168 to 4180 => 0.885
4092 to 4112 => 0.8327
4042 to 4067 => 0.907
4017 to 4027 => 0.8954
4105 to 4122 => 0.8805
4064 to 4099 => 0.8844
